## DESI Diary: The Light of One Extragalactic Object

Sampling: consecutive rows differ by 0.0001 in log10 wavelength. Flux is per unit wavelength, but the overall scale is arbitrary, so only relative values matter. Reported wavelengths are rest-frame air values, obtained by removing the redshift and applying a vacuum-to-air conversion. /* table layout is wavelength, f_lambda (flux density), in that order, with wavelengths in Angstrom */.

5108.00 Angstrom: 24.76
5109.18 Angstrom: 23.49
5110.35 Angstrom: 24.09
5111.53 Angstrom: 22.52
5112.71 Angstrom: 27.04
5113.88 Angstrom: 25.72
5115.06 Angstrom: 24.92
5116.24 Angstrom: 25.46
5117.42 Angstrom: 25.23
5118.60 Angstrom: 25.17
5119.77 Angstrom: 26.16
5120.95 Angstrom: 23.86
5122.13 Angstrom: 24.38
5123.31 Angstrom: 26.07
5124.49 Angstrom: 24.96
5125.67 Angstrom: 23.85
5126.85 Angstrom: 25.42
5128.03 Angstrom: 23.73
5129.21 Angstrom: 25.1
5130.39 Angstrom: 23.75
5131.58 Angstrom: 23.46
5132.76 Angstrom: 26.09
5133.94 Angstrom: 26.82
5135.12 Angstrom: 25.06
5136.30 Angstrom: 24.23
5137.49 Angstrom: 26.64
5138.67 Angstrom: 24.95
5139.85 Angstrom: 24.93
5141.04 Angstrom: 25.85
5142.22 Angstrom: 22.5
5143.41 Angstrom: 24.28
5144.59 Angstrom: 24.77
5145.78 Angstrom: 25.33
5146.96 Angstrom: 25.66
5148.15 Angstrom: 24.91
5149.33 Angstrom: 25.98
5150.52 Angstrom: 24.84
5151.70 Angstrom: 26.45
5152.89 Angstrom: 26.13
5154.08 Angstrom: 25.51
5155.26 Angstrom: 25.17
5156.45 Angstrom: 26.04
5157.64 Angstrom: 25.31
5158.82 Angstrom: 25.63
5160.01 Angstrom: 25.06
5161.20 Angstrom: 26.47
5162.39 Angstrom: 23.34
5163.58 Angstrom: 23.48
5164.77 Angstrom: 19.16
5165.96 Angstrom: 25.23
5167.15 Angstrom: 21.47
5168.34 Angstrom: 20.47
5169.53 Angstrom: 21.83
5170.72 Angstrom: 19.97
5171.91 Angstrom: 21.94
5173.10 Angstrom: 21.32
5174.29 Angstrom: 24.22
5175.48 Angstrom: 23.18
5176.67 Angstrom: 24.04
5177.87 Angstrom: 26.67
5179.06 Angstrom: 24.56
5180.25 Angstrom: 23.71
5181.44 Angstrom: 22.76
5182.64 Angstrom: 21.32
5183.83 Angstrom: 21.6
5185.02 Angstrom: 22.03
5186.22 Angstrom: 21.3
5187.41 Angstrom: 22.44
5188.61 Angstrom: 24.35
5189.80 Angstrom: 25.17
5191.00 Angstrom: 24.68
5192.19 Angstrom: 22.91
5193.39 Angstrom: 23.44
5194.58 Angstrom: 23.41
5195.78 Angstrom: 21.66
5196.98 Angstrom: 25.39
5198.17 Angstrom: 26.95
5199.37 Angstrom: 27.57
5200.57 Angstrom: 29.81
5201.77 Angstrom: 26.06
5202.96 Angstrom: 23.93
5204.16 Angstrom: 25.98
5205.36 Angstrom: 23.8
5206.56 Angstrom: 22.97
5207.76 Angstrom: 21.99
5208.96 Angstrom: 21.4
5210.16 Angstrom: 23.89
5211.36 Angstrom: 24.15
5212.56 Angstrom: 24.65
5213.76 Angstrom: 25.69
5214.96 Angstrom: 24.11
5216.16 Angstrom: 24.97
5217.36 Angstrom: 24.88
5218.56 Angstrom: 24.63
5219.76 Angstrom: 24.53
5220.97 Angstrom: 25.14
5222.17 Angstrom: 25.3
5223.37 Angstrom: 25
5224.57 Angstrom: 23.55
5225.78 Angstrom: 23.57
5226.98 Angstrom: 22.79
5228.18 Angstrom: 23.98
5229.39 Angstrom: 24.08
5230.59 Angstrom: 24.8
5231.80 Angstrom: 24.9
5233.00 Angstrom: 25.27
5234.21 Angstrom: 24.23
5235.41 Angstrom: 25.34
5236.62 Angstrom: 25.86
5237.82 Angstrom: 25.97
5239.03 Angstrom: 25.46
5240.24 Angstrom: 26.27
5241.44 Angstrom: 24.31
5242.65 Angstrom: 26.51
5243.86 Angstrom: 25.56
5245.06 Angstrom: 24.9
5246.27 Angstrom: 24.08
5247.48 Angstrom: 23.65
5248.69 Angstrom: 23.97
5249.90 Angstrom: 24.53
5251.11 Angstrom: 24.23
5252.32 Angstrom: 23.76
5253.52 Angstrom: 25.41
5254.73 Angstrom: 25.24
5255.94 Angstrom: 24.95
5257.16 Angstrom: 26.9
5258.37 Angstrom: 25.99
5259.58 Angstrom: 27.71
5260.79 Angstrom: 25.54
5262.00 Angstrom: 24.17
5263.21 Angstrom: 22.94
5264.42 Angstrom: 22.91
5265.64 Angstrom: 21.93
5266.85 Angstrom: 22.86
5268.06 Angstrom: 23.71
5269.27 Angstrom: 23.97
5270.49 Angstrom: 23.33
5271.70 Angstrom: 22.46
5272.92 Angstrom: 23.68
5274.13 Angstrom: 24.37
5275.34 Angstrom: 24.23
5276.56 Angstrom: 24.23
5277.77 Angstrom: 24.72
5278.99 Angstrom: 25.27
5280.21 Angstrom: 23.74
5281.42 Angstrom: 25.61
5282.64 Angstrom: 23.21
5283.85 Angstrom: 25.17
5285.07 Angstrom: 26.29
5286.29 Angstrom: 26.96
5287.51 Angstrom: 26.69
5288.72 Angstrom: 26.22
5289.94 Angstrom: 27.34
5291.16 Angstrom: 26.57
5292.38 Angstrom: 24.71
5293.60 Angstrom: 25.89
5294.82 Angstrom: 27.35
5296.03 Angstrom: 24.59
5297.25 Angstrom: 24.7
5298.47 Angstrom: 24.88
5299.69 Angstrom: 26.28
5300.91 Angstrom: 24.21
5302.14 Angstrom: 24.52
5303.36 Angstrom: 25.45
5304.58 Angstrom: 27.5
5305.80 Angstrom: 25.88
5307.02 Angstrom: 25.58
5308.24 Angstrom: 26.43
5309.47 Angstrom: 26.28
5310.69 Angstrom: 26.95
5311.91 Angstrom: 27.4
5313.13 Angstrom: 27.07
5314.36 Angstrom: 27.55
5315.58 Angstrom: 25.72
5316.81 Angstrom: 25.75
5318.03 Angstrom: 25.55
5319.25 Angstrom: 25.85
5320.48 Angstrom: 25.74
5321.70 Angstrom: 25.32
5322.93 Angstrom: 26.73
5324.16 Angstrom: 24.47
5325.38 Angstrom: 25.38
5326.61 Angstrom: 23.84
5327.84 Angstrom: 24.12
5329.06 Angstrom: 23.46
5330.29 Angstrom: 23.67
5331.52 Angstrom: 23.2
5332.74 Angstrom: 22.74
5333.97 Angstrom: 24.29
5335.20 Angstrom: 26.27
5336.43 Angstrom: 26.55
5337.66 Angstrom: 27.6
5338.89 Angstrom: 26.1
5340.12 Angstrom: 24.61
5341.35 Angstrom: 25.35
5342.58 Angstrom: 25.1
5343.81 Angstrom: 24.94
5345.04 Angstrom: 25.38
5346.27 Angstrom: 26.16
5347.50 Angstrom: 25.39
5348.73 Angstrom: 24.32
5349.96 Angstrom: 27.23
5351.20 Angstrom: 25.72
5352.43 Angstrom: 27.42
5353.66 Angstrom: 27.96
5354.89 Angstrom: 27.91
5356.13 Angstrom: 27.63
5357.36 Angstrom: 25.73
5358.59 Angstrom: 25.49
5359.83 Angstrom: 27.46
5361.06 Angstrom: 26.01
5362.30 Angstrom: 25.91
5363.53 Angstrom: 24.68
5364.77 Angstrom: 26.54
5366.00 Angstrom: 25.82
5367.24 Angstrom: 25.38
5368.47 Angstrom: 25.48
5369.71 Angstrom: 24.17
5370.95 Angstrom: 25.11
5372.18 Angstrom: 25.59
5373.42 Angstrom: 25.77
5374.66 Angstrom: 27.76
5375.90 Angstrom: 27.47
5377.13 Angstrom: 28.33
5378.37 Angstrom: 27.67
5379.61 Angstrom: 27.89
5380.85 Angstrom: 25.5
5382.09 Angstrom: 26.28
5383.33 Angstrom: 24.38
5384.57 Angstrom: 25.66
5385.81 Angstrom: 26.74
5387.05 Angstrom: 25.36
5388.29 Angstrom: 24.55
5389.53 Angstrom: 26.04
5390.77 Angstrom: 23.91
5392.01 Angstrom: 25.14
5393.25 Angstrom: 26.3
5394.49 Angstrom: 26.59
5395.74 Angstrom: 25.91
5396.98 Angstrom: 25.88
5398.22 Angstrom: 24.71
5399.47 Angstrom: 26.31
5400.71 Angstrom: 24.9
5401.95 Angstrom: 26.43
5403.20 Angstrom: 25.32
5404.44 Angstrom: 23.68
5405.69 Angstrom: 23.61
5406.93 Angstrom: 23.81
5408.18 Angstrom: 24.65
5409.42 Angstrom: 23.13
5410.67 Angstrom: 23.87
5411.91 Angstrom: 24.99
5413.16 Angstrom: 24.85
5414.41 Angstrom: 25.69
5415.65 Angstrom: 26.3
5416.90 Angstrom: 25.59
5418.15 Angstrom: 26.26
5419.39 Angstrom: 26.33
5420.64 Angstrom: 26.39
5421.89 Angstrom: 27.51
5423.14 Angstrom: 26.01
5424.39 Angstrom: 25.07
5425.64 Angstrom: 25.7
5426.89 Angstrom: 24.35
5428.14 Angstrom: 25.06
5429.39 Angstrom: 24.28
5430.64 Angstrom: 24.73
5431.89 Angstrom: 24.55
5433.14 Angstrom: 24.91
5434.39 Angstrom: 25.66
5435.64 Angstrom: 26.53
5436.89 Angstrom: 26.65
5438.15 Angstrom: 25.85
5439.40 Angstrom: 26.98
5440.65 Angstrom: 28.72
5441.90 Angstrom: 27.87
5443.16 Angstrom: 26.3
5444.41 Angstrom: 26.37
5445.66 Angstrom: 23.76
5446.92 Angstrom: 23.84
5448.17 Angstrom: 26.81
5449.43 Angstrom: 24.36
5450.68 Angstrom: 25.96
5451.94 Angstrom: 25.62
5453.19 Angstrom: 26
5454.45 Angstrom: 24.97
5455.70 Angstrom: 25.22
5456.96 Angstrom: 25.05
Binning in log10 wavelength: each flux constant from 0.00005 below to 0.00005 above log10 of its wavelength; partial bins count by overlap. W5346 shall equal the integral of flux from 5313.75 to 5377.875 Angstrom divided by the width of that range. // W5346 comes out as 25.7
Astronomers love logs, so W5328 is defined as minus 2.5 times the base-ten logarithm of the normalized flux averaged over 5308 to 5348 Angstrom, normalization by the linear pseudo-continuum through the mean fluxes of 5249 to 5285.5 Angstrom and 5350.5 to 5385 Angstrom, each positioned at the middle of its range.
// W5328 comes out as 0.00 mag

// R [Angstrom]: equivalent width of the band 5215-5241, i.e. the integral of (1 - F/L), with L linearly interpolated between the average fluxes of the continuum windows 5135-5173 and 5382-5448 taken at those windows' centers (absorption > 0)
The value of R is -0.2 Angstrom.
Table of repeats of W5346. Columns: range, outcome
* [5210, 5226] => 24.6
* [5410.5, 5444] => 25.8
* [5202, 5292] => 24.6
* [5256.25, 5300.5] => 24.9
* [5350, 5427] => 25.8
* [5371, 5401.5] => 26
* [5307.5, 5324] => 26.3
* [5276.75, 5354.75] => 25.6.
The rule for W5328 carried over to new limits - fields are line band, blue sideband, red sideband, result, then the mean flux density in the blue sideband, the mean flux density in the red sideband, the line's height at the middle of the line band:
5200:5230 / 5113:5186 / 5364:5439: 0.01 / 24.3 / 25.6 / 24.7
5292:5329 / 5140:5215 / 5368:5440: -0.03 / 24.1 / 25.6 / 25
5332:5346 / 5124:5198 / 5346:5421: 0.00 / 24.1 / 25.8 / 25.4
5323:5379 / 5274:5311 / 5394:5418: -0.02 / 25.5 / 25.1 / 25.3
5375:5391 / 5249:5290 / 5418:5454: -0.03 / 24.7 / 25.8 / 25.4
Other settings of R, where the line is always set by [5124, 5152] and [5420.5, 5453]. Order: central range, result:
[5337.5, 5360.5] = -0.6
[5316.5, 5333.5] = 0.5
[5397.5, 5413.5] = 0.6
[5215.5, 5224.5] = 0.1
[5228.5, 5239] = 0.1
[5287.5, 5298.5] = -0.2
